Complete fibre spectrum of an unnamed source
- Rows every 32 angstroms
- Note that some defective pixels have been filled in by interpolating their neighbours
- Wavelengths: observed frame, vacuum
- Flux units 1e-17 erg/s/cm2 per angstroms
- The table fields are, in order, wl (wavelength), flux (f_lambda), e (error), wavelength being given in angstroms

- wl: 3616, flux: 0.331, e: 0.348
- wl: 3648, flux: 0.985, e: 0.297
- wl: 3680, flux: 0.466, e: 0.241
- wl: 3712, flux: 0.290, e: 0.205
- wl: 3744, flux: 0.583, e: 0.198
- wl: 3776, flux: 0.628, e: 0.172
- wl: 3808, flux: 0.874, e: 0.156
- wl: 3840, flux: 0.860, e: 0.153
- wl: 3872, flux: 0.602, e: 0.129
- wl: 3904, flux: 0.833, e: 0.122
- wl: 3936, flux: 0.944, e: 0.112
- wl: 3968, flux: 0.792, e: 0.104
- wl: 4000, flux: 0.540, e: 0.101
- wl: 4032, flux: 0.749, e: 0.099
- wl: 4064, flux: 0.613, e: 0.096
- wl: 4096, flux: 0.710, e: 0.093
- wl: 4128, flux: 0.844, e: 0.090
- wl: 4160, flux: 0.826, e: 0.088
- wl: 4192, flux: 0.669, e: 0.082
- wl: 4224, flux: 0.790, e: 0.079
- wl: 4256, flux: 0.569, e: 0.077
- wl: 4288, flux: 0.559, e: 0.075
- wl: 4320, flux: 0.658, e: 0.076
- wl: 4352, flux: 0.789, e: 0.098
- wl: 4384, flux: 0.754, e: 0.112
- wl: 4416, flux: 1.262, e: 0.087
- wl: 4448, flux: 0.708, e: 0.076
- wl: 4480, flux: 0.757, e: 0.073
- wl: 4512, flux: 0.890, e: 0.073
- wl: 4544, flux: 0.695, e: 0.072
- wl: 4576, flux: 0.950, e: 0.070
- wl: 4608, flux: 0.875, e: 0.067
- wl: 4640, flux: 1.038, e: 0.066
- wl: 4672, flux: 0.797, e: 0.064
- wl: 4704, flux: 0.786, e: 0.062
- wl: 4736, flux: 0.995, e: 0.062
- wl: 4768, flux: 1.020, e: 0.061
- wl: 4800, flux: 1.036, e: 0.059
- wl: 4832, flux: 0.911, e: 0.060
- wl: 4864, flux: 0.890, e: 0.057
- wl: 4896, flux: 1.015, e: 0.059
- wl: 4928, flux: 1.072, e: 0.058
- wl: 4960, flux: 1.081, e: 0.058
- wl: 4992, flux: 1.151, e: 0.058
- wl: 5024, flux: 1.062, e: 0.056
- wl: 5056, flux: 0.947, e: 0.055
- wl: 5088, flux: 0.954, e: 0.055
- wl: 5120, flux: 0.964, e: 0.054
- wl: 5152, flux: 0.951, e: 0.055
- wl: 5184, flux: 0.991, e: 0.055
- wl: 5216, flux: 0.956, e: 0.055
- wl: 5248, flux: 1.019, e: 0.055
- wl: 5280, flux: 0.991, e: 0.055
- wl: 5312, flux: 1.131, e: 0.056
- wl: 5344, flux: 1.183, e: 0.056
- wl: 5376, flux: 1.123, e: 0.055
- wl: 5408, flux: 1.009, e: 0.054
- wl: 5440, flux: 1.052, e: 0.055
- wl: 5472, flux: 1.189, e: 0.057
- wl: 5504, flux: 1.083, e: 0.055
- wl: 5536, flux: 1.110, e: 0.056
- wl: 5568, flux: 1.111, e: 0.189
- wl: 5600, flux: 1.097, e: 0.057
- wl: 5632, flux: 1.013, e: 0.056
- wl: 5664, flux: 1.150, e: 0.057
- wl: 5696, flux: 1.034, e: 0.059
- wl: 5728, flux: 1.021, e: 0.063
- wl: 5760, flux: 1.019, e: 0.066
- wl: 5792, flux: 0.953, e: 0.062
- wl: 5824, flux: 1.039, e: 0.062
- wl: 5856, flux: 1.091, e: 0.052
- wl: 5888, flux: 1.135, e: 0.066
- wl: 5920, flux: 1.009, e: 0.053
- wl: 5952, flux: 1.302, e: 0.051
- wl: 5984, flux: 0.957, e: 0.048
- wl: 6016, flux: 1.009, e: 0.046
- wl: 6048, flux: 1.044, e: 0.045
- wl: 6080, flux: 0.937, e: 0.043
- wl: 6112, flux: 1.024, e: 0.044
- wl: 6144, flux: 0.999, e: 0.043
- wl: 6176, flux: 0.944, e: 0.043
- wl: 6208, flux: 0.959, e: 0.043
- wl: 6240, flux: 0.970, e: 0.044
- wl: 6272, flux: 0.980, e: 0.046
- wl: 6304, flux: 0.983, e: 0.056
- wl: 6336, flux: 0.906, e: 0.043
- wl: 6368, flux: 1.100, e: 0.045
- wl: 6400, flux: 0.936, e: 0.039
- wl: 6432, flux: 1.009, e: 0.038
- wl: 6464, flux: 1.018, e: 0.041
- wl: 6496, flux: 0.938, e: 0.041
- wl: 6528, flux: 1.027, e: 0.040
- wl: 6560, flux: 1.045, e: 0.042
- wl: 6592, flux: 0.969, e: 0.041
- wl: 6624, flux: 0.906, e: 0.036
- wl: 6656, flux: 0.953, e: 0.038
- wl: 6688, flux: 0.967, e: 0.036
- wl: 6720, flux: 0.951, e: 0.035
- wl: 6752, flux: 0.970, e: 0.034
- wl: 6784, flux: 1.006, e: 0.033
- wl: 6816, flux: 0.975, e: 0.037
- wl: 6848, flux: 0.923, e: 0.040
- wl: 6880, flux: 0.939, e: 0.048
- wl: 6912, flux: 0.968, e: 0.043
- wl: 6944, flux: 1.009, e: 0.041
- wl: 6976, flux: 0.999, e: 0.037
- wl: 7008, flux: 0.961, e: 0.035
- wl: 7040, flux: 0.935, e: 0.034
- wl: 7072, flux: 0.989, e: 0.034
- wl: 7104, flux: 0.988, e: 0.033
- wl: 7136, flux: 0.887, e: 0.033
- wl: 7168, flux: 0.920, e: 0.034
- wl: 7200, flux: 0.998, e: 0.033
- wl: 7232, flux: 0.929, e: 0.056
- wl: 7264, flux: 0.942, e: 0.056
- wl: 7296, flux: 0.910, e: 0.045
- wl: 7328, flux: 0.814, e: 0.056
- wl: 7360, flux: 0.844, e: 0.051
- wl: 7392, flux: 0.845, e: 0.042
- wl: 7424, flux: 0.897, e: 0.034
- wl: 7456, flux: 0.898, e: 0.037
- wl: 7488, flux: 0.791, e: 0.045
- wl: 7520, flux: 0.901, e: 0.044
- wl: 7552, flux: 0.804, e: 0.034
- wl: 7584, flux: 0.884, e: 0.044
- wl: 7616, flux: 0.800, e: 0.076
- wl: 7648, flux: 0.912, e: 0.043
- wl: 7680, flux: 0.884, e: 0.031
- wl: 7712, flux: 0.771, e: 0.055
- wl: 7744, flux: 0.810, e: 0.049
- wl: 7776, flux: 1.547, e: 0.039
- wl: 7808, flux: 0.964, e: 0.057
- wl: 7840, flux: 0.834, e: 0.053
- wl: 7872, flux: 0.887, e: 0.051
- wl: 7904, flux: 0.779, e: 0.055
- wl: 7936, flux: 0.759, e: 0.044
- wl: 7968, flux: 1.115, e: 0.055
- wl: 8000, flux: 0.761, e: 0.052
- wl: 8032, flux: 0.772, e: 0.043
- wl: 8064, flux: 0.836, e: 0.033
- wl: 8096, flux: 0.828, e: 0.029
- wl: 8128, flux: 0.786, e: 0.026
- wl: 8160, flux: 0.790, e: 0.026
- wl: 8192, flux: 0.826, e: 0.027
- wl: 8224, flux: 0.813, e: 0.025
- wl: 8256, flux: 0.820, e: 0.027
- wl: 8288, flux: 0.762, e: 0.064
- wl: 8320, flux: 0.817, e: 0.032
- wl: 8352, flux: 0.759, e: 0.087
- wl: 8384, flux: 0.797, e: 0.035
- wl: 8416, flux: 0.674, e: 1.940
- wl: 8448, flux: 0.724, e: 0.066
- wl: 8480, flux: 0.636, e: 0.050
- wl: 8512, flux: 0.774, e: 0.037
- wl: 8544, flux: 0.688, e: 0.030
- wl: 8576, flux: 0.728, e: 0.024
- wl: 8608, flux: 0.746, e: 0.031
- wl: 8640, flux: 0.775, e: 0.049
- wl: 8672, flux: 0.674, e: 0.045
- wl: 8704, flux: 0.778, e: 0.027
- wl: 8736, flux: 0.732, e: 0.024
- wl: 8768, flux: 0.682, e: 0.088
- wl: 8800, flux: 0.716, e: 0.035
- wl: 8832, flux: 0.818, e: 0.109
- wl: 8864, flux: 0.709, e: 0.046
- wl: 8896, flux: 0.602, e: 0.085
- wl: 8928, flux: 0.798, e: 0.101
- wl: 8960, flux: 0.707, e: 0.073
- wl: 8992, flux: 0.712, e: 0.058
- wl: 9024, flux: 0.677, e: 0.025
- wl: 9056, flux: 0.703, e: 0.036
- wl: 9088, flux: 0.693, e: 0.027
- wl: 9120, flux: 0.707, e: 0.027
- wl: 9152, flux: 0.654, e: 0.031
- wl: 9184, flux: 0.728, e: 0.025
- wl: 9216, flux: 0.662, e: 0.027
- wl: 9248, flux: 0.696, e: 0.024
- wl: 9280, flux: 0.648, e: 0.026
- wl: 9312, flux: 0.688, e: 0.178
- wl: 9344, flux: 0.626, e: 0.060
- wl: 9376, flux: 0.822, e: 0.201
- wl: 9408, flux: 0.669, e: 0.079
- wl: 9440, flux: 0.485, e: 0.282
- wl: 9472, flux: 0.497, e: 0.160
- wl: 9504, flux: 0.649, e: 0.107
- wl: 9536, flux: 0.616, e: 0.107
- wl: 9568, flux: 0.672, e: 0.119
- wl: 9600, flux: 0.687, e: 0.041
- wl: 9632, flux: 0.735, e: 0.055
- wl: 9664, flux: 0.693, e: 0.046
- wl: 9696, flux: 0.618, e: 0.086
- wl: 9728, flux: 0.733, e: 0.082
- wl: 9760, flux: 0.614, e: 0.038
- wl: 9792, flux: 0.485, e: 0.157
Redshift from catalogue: 0.19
